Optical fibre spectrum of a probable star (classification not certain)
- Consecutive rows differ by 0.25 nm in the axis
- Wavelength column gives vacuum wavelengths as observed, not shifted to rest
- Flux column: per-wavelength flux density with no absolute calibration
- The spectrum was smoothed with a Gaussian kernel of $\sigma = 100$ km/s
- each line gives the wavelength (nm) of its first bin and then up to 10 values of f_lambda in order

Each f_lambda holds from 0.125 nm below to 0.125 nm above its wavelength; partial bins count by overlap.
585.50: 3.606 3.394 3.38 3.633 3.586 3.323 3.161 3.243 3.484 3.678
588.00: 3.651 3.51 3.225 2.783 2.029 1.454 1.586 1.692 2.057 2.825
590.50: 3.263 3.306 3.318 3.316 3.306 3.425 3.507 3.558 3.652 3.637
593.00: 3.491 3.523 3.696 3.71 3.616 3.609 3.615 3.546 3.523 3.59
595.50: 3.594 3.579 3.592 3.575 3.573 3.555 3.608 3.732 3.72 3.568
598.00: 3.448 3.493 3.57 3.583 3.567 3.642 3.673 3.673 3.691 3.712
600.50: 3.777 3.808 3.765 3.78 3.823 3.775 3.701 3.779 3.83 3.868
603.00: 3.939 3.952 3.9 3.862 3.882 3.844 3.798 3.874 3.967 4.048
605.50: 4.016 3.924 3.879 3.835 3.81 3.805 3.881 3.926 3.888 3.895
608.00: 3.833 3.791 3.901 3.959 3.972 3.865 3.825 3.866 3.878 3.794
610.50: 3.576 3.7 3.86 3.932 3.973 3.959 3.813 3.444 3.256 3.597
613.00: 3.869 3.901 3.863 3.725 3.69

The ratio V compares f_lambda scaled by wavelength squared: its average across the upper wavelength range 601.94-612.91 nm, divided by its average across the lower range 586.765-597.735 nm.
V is 1.23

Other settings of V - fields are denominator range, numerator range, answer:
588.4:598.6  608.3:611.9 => 1.24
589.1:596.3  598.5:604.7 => 1.20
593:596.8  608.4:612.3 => 1.13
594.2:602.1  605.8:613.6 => 1.09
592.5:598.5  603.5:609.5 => 1.12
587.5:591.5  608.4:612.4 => 1.46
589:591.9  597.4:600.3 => 1.39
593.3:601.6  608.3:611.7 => 1.11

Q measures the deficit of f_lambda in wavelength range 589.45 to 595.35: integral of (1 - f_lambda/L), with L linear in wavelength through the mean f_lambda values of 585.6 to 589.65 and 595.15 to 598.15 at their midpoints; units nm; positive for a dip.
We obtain 0.12 nm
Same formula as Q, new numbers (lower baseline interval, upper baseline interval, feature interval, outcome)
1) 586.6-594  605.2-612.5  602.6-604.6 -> -0.13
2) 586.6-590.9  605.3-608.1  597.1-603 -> -0.34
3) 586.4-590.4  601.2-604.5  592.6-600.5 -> -0.50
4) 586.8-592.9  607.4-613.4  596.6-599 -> -0.18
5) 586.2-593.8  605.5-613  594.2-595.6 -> -0.11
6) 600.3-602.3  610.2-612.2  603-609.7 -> -0.17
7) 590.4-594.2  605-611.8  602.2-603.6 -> -0.05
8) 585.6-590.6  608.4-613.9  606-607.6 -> -0.10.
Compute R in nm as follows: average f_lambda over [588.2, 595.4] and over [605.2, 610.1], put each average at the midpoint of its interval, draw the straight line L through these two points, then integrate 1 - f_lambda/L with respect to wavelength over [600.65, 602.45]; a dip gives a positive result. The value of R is -0.09 nm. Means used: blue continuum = 3.15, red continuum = 3.89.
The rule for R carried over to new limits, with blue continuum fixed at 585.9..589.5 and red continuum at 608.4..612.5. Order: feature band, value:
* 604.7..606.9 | -0.144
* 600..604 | -0.302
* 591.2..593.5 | -0.187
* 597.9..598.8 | -0.023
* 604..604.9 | -0.055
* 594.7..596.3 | -0.110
